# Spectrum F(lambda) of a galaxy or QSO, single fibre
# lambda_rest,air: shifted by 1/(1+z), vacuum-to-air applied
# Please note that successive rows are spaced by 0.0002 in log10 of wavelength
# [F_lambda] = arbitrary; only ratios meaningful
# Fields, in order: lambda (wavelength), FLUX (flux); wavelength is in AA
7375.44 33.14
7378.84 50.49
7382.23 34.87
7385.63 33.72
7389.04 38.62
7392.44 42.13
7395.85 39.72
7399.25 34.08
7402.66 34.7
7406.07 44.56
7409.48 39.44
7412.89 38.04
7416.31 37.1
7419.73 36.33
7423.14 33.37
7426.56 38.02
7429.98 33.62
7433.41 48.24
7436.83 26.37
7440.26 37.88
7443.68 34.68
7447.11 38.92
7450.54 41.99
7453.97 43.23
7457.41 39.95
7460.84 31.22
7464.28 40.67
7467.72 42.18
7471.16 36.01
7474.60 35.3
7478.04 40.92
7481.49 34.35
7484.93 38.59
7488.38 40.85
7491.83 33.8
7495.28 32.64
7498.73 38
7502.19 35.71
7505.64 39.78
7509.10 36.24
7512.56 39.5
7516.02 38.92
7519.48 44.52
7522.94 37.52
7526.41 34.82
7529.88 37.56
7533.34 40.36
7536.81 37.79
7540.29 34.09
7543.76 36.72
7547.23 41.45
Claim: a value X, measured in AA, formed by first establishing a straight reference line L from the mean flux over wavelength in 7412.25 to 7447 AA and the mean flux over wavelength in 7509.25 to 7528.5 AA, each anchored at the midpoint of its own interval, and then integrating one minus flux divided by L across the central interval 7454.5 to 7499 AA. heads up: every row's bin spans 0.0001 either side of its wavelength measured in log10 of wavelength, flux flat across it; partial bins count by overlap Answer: 0.3 AA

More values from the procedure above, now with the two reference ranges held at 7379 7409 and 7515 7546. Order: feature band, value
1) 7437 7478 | 0.3 AA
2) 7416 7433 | 0.8 AA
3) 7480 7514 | 1.1 AA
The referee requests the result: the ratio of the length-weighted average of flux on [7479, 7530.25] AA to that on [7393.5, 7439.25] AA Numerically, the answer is 1.01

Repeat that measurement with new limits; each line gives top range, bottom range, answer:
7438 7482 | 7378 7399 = 0.98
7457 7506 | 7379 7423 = 0.98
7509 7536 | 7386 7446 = 1.04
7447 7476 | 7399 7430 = 1.04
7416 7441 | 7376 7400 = 0.93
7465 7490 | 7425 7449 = 1.04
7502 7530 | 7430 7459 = 1.00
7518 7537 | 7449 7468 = 0.98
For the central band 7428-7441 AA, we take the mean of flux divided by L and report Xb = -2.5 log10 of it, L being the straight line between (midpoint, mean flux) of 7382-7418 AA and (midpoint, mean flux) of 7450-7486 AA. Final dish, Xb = 0.05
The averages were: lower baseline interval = 38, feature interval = 36.4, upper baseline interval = 38.5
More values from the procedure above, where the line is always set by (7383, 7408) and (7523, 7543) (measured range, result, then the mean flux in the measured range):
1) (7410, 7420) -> 0.01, 37.5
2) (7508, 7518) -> -0.04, 38.5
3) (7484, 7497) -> 0.03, 36.3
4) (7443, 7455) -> -0.06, 39.9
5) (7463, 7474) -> -0.05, 39.1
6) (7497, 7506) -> -0.01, 37.5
